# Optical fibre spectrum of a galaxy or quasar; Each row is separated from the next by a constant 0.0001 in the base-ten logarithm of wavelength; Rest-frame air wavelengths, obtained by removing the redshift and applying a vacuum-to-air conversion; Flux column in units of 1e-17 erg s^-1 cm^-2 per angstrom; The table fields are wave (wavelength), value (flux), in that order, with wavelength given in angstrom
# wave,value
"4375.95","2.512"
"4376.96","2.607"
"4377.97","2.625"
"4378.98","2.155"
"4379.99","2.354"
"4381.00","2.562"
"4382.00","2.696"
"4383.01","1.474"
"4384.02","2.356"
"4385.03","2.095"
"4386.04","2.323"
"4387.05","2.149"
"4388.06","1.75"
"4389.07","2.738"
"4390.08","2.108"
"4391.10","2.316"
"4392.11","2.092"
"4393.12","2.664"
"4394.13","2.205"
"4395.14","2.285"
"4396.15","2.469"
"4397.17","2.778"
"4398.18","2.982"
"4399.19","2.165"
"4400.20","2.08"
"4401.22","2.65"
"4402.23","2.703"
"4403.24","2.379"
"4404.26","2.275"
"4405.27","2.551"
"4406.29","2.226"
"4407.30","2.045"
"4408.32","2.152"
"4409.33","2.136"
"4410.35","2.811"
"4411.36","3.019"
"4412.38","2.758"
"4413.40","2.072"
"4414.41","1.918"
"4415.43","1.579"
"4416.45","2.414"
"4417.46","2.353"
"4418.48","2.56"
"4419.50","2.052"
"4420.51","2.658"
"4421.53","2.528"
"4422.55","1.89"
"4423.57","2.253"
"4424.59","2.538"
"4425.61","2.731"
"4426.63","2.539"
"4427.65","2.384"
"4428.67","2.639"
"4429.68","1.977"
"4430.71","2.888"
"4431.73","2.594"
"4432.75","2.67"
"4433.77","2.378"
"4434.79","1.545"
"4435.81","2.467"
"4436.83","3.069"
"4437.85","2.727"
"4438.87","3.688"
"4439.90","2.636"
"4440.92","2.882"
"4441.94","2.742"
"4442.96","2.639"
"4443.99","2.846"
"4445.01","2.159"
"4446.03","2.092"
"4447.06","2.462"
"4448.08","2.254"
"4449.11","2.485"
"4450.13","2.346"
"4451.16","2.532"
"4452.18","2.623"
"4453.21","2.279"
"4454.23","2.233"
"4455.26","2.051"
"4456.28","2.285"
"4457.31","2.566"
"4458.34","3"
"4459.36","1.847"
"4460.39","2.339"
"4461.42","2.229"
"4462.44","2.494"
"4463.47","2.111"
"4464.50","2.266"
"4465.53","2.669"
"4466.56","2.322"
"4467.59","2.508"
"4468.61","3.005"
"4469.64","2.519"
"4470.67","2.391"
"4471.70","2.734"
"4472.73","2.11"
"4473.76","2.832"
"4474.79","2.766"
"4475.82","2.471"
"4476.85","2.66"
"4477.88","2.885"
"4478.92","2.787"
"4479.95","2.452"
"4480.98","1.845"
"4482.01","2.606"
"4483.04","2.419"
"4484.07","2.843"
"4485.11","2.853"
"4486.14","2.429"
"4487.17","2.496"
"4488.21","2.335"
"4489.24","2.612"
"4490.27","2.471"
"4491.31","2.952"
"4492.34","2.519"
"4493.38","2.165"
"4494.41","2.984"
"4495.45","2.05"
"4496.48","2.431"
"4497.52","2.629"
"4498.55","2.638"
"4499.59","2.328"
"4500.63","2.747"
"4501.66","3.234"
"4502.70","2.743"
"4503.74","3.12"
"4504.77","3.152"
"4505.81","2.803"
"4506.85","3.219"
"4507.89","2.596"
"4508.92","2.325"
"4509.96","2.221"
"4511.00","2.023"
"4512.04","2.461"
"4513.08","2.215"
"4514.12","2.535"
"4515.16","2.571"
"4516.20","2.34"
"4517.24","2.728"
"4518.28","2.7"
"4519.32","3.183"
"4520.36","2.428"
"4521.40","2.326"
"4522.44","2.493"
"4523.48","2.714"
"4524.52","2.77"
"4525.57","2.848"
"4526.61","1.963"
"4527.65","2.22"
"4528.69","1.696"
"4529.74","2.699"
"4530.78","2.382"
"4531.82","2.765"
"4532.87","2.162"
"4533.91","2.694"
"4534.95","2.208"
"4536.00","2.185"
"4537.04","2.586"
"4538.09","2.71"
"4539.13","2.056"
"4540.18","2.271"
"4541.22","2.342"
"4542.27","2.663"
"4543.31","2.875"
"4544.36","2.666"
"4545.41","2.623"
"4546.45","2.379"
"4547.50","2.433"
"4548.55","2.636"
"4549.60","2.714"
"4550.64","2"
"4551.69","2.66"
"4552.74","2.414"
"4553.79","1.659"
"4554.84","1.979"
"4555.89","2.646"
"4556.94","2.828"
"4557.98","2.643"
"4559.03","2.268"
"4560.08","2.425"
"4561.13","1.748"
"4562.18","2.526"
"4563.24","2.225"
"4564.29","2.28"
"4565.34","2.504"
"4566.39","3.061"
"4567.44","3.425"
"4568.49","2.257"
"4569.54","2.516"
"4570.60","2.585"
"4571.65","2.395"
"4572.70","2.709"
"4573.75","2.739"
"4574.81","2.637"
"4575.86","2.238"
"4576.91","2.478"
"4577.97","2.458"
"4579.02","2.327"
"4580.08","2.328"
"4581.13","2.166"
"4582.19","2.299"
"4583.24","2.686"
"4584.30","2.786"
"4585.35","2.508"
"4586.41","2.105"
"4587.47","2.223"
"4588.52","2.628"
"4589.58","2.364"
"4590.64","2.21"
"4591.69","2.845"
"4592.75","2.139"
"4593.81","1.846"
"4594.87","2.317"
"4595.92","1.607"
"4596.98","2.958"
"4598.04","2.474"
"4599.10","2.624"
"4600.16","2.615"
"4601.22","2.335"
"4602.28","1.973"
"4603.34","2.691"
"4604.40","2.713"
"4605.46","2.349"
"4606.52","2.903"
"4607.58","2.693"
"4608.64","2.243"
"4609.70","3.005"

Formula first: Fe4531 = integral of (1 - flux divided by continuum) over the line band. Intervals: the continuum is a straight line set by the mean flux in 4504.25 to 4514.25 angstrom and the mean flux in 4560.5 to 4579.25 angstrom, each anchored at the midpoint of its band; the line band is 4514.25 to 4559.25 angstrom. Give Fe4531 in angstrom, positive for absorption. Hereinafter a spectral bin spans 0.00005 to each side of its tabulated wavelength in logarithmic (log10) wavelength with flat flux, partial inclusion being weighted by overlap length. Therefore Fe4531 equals 1.2 angstrom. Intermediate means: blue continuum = 2.56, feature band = 2.47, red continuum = 2.51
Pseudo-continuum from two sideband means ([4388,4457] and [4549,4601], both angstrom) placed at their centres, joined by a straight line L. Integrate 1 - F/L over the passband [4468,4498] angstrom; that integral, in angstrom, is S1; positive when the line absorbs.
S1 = -1.6 angstrom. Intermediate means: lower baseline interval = 2.43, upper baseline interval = 2.43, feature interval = 2.56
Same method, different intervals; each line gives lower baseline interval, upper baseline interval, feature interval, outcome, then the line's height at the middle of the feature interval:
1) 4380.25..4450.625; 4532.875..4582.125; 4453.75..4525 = -3.3 angstrom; 2.44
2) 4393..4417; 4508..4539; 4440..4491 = -1.5 angstrom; 2.42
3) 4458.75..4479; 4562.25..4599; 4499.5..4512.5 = -1.2 angstrom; 2.48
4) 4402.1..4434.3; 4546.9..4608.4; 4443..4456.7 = 0.2 angstrom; 2.4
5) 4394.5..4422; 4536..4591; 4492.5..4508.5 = -1.9 angstrom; 2.43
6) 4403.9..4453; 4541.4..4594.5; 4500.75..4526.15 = -2.1 angstrom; 2.45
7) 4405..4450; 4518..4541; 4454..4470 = 0.3 angstrom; 2.45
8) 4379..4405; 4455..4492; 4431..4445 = -1.3 angstrom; 2.44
